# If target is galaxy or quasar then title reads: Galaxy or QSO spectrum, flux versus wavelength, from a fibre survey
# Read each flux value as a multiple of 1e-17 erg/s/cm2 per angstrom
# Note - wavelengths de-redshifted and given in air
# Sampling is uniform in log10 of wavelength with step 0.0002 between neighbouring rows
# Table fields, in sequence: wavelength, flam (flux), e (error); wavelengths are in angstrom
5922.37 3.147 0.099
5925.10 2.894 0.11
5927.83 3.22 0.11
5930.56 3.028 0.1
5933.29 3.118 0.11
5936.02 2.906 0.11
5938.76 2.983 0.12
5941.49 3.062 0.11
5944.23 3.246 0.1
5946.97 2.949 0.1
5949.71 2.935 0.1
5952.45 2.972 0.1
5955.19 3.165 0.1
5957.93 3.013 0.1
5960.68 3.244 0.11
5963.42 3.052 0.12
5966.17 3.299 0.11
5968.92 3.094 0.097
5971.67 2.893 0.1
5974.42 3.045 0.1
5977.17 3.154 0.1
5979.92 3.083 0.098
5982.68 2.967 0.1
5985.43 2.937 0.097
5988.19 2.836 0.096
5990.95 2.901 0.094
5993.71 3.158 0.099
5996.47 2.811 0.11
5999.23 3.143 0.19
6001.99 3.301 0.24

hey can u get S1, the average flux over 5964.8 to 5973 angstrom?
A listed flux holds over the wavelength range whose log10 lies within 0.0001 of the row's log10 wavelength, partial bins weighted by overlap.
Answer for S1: 3.1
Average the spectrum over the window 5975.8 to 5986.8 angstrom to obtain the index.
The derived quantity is 3.04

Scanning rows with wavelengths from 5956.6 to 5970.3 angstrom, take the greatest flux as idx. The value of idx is 3.299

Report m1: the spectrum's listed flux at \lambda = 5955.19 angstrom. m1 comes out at 3.165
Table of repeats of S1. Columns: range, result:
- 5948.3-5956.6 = 3.03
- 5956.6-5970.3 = 3.14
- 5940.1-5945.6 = 3.15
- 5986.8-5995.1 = 2.96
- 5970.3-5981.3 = 3.04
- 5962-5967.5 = 3.18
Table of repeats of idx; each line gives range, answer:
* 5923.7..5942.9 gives 3.22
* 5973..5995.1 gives 3.158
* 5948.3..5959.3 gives 3.165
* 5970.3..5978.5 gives 3.154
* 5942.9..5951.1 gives 3.246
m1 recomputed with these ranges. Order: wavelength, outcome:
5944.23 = 3.246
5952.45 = 2.972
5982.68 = 2.967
